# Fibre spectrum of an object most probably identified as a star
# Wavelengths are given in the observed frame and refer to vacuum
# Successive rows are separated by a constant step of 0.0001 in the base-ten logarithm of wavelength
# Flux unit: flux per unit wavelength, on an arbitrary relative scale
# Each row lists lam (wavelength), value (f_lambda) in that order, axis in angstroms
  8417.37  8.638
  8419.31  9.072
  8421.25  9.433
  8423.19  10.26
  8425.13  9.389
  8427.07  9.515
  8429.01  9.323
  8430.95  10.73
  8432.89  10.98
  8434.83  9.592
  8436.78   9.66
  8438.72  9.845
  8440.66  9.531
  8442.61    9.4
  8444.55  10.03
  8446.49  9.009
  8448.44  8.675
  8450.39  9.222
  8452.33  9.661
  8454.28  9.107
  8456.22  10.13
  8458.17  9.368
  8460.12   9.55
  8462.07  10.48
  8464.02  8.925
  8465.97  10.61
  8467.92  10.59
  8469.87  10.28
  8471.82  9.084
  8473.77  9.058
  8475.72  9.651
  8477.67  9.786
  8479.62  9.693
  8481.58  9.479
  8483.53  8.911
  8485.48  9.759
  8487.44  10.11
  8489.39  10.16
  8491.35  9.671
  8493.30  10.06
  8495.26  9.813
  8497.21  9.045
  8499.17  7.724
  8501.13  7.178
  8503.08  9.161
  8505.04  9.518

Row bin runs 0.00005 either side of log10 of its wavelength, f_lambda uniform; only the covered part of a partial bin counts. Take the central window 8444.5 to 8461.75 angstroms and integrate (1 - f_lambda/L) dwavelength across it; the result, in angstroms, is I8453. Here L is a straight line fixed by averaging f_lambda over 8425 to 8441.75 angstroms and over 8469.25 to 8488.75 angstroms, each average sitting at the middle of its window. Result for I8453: 0.6 angstroms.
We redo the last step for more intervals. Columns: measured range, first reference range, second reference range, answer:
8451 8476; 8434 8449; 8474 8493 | -0.4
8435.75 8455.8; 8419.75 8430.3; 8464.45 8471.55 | 0.9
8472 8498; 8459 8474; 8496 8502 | -2.4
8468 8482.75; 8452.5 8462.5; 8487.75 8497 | 0.2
